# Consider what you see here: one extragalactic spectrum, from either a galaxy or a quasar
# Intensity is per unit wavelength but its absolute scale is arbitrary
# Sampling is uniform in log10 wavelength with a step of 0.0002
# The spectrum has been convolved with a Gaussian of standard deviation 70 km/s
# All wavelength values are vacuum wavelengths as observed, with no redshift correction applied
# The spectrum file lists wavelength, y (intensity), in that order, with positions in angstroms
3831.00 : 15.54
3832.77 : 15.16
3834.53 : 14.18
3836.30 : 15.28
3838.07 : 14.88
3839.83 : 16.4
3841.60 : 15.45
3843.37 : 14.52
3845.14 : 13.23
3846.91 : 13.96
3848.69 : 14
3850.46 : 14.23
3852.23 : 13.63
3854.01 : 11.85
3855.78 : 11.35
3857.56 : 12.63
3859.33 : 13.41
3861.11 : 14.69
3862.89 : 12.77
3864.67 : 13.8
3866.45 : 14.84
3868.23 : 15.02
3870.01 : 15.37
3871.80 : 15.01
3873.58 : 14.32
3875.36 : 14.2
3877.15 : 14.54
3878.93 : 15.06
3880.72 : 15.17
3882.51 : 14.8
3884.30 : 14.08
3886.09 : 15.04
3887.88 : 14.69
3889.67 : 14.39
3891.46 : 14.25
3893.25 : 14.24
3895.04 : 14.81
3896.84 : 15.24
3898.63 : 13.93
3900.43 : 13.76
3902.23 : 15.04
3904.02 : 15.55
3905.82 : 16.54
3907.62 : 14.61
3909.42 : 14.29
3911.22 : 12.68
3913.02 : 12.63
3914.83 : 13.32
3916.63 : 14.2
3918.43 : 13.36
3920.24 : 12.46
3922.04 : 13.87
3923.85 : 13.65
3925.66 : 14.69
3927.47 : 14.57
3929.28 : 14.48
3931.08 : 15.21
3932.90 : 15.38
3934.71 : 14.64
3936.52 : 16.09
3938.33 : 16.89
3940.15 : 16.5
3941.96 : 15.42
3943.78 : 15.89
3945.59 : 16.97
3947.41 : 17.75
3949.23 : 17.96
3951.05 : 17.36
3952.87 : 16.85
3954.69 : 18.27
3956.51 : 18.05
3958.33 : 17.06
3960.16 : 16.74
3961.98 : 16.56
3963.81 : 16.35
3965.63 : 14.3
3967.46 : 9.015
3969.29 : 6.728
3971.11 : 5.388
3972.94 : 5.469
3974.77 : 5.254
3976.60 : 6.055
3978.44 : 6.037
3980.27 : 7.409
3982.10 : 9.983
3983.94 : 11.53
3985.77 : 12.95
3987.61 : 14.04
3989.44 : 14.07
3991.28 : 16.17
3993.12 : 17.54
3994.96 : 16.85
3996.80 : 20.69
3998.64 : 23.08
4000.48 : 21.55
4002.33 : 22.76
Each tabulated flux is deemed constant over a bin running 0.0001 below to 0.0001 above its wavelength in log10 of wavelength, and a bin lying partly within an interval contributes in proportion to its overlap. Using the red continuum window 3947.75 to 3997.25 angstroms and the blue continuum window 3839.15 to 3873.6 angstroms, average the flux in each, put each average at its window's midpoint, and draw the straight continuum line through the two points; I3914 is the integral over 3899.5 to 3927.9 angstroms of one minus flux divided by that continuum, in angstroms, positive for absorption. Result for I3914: -1.1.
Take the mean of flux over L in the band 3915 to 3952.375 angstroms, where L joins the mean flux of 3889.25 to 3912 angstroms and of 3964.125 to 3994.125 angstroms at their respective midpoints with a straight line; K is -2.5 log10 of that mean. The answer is -0.207 mag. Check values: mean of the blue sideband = 14.6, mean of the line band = 15.3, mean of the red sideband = 10.3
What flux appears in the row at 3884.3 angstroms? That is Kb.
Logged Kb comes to 14.08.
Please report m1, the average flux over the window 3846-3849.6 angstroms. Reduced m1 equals 14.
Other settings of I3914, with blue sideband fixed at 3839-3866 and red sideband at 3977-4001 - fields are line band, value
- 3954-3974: 1.9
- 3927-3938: -0.8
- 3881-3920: -1.0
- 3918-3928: 0.3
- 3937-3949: -2.0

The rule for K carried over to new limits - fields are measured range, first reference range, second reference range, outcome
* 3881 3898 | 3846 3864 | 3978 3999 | -0.09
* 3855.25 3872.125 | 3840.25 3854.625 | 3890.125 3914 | 0.02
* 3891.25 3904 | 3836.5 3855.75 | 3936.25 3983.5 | -0.06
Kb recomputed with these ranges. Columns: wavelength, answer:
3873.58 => 14.32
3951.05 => 17.36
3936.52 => 16.09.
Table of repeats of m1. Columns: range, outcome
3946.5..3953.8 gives 17.5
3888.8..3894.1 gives 14.3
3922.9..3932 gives 14.5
